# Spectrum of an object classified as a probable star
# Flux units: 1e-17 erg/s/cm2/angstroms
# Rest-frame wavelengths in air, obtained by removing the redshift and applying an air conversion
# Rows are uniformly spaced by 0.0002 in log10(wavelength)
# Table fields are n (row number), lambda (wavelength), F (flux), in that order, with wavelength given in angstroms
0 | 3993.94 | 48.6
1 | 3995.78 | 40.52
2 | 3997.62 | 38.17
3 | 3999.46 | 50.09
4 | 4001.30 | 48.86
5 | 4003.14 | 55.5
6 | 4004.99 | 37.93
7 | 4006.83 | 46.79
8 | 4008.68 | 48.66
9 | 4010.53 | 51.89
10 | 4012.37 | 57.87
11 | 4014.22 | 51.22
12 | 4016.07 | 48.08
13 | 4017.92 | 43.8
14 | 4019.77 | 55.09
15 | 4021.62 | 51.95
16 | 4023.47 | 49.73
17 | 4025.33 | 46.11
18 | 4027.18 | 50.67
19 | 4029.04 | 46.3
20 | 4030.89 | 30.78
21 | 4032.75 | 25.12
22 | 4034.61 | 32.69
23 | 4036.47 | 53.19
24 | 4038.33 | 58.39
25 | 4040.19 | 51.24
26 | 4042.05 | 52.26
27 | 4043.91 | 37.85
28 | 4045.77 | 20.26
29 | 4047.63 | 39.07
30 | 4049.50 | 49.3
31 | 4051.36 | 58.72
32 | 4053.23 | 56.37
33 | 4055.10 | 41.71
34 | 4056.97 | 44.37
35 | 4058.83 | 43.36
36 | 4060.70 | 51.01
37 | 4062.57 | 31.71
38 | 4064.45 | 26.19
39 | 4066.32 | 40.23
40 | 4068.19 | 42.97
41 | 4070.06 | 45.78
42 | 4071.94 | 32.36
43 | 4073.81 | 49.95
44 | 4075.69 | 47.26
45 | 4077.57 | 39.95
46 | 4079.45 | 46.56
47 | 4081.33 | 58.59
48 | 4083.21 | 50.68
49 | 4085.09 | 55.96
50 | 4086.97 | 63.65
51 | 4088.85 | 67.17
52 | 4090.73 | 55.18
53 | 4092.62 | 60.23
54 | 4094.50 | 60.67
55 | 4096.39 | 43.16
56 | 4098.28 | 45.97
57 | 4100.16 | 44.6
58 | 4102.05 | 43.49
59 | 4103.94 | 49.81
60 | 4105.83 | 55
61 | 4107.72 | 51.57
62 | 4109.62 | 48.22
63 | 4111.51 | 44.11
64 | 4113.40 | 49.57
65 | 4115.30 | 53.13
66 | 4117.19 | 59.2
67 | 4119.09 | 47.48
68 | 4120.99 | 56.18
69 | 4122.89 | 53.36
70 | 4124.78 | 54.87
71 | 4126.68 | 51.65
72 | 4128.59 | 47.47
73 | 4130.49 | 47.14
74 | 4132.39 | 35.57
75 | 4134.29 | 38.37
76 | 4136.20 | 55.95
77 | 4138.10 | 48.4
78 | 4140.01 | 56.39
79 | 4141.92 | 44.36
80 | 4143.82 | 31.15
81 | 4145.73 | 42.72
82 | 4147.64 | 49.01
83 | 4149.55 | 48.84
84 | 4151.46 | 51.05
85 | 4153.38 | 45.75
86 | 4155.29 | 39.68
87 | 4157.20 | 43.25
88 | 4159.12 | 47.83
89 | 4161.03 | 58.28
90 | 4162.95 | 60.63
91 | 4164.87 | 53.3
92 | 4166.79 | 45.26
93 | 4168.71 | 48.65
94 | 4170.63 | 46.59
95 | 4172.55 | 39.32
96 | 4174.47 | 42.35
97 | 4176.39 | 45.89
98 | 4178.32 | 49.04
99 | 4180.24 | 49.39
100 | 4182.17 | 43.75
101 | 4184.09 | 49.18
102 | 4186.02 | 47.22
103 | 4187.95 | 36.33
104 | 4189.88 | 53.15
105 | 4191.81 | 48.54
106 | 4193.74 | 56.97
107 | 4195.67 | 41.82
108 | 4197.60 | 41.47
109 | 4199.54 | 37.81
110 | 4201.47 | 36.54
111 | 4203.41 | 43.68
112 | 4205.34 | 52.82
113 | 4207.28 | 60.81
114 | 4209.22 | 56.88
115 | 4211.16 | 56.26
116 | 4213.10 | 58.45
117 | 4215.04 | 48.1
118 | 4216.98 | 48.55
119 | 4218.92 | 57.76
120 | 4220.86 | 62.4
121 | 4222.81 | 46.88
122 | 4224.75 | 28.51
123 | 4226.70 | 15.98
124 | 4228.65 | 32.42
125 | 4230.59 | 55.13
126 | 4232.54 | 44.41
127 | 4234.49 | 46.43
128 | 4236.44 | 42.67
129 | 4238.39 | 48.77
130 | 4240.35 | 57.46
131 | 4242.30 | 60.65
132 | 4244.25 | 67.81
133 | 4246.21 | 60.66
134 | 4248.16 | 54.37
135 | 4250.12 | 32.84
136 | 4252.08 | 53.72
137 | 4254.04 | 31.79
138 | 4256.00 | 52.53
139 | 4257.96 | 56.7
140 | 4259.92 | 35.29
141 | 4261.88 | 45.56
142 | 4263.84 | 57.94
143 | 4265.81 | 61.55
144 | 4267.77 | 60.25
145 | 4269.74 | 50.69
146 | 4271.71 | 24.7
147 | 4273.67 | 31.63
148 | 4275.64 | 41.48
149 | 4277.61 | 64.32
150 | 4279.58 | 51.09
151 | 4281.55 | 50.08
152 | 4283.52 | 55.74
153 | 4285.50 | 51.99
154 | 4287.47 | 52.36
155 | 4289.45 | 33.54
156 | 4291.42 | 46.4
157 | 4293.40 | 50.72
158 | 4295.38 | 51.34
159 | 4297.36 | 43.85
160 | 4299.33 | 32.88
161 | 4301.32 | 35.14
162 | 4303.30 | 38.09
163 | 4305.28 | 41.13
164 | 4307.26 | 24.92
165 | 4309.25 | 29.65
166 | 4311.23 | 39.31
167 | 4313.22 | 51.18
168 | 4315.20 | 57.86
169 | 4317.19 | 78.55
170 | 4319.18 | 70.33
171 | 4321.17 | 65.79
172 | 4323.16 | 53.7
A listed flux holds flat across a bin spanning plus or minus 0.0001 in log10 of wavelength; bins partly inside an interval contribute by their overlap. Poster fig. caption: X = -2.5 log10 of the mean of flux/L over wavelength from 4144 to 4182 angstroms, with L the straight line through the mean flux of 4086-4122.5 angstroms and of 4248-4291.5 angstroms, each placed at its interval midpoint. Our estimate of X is 0.08 mag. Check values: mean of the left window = 52.6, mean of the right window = 47.6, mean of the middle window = 47.3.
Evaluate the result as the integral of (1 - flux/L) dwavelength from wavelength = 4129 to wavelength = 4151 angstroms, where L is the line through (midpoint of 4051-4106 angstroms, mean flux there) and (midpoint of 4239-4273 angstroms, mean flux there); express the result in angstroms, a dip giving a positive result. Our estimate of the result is 1.6 angstroms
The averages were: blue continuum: 48.2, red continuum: 50.6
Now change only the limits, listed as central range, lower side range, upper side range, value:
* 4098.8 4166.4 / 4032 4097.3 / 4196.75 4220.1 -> -0.6 angstroms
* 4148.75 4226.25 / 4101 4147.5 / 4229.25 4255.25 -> 2.3 angstroms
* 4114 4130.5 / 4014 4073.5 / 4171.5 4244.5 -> -2.5 angstroms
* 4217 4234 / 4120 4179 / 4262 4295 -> 1.8 angstroms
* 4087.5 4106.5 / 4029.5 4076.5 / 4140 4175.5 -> -3.6 angstroms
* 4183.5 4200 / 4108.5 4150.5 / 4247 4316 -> 0.4 angstroms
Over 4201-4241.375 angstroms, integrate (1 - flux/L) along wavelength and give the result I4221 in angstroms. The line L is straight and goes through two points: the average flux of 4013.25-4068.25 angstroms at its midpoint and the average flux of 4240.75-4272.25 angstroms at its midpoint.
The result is 1.6 angstroms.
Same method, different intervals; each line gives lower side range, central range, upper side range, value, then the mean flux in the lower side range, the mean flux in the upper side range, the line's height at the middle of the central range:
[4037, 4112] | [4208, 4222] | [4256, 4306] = -2.5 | 47.7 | 46.7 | 47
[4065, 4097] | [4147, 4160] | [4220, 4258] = 0.7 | 50.4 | 47.3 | 49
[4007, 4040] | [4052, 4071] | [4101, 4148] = 2.0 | 47.2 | 48.5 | 47.7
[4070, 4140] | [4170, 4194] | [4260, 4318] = 1.1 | 50.4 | 46.4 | 48.7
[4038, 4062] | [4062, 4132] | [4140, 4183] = -4.3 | 45.9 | 46.9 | 46.3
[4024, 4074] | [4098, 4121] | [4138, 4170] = -2.0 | 42.8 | 47.9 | 45.7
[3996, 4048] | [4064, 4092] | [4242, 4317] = -1.6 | 45.7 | 47.1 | 46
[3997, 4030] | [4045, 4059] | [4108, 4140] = 1.3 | 48.9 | 49.7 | 49.2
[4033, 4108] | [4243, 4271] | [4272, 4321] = -2.7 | 47.2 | 46.8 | 46.9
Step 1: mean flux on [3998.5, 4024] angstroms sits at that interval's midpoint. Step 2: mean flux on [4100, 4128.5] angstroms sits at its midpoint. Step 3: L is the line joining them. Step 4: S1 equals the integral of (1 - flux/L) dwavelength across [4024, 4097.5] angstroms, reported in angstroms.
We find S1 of 5.8 angstroms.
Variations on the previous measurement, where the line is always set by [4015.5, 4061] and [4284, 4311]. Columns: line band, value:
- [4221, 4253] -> -3.9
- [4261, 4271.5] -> -2.9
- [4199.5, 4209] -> -1.2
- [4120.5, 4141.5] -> -2.6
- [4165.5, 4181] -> -1.0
